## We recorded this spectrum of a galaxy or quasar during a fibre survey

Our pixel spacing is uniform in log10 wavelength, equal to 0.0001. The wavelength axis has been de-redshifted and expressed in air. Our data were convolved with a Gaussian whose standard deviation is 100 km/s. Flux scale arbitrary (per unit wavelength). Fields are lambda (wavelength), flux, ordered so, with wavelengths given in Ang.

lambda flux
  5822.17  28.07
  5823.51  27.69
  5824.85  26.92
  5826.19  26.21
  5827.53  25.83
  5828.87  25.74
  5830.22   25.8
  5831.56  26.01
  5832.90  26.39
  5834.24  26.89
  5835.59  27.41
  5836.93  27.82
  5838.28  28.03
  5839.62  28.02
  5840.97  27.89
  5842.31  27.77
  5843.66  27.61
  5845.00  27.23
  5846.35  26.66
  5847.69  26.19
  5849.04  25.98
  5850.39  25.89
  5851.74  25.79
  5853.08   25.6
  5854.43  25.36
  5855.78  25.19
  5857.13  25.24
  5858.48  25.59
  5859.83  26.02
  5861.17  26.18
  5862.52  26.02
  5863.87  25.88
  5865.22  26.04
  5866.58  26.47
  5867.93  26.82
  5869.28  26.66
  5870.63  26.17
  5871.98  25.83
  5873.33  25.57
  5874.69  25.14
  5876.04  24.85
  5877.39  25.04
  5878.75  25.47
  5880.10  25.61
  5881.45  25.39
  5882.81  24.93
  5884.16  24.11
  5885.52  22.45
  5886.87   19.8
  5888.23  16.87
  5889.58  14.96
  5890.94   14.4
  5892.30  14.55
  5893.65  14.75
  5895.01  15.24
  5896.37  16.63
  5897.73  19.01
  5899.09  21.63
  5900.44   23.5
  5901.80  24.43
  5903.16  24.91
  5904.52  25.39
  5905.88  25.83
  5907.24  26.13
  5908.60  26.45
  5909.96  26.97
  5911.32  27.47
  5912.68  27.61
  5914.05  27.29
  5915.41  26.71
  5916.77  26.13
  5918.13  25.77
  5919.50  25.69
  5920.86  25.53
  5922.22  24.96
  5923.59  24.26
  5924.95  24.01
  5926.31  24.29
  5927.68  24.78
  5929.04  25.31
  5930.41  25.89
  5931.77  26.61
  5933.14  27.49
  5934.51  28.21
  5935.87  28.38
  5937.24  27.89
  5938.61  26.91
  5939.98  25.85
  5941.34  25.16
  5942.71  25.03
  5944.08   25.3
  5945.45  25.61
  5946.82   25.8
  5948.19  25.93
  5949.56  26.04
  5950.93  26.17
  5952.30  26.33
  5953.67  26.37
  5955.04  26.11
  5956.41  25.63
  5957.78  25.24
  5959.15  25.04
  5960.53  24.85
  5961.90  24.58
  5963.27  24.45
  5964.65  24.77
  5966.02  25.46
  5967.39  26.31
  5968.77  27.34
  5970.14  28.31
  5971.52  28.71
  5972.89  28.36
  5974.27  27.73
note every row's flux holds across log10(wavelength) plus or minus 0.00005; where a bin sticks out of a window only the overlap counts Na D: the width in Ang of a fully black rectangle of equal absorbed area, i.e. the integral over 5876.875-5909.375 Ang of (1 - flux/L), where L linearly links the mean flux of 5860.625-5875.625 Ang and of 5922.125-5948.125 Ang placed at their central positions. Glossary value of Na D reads 5.5 Ang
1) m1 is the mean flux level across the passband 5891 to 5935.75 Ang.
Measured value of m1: 24.1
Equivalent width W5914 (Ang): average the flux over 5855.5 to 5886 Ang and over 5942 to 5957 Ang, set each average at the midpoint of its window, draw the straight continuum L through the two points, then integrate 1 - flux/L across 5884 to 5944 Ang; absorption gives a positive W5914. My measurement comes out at 4.51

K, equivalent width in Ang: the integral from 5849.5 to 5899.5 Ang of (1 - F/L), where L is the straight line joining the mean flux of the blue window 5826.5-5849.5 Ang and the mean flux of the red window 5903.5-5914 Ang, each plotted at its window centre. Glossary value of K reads 6.62 Ang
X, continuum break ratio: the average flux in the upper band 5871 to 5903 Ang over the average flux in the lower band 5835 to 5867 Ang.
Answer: 0.81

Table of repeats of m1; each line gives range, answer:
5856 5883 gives 25.8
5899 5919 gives 25.9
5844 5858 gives 25.9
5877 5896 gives 20.1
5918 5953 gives 25.9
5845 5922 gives 24.2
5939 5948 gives 25.5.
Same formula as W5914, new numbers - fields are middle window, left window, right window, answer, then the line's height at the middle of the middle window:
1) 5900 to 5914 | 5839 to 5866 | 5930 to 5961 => 0.13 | 26.2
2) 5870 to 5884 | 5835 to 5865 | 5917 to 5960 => 0.51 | 26.3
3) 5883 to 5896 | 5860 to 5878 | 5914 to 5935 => 4.09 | 25.9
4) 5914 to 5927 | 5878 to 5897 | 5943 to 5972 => -1.61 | 22.6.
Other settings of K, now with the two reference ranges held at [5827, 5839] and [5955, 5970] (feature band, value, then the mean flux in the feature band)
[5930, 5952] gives -0.6 Ang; 26.4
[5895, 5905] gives 1.7 Ang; 21.7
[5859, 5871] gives 0.1 Ang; 26.3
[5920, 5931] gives 0.4 Ang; 24.9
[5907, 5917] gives -0.4 Ang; 26.9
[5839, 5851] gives -0.2 Ang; 27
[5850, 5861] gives 0.4 Ang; 25.6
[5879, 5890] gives 1.7 Ang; 22.1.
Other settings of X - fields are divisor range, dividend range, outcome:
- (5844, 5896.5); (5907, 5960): 1.10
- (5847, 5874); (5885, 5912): 0.81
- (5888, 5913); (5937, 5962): 1.20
